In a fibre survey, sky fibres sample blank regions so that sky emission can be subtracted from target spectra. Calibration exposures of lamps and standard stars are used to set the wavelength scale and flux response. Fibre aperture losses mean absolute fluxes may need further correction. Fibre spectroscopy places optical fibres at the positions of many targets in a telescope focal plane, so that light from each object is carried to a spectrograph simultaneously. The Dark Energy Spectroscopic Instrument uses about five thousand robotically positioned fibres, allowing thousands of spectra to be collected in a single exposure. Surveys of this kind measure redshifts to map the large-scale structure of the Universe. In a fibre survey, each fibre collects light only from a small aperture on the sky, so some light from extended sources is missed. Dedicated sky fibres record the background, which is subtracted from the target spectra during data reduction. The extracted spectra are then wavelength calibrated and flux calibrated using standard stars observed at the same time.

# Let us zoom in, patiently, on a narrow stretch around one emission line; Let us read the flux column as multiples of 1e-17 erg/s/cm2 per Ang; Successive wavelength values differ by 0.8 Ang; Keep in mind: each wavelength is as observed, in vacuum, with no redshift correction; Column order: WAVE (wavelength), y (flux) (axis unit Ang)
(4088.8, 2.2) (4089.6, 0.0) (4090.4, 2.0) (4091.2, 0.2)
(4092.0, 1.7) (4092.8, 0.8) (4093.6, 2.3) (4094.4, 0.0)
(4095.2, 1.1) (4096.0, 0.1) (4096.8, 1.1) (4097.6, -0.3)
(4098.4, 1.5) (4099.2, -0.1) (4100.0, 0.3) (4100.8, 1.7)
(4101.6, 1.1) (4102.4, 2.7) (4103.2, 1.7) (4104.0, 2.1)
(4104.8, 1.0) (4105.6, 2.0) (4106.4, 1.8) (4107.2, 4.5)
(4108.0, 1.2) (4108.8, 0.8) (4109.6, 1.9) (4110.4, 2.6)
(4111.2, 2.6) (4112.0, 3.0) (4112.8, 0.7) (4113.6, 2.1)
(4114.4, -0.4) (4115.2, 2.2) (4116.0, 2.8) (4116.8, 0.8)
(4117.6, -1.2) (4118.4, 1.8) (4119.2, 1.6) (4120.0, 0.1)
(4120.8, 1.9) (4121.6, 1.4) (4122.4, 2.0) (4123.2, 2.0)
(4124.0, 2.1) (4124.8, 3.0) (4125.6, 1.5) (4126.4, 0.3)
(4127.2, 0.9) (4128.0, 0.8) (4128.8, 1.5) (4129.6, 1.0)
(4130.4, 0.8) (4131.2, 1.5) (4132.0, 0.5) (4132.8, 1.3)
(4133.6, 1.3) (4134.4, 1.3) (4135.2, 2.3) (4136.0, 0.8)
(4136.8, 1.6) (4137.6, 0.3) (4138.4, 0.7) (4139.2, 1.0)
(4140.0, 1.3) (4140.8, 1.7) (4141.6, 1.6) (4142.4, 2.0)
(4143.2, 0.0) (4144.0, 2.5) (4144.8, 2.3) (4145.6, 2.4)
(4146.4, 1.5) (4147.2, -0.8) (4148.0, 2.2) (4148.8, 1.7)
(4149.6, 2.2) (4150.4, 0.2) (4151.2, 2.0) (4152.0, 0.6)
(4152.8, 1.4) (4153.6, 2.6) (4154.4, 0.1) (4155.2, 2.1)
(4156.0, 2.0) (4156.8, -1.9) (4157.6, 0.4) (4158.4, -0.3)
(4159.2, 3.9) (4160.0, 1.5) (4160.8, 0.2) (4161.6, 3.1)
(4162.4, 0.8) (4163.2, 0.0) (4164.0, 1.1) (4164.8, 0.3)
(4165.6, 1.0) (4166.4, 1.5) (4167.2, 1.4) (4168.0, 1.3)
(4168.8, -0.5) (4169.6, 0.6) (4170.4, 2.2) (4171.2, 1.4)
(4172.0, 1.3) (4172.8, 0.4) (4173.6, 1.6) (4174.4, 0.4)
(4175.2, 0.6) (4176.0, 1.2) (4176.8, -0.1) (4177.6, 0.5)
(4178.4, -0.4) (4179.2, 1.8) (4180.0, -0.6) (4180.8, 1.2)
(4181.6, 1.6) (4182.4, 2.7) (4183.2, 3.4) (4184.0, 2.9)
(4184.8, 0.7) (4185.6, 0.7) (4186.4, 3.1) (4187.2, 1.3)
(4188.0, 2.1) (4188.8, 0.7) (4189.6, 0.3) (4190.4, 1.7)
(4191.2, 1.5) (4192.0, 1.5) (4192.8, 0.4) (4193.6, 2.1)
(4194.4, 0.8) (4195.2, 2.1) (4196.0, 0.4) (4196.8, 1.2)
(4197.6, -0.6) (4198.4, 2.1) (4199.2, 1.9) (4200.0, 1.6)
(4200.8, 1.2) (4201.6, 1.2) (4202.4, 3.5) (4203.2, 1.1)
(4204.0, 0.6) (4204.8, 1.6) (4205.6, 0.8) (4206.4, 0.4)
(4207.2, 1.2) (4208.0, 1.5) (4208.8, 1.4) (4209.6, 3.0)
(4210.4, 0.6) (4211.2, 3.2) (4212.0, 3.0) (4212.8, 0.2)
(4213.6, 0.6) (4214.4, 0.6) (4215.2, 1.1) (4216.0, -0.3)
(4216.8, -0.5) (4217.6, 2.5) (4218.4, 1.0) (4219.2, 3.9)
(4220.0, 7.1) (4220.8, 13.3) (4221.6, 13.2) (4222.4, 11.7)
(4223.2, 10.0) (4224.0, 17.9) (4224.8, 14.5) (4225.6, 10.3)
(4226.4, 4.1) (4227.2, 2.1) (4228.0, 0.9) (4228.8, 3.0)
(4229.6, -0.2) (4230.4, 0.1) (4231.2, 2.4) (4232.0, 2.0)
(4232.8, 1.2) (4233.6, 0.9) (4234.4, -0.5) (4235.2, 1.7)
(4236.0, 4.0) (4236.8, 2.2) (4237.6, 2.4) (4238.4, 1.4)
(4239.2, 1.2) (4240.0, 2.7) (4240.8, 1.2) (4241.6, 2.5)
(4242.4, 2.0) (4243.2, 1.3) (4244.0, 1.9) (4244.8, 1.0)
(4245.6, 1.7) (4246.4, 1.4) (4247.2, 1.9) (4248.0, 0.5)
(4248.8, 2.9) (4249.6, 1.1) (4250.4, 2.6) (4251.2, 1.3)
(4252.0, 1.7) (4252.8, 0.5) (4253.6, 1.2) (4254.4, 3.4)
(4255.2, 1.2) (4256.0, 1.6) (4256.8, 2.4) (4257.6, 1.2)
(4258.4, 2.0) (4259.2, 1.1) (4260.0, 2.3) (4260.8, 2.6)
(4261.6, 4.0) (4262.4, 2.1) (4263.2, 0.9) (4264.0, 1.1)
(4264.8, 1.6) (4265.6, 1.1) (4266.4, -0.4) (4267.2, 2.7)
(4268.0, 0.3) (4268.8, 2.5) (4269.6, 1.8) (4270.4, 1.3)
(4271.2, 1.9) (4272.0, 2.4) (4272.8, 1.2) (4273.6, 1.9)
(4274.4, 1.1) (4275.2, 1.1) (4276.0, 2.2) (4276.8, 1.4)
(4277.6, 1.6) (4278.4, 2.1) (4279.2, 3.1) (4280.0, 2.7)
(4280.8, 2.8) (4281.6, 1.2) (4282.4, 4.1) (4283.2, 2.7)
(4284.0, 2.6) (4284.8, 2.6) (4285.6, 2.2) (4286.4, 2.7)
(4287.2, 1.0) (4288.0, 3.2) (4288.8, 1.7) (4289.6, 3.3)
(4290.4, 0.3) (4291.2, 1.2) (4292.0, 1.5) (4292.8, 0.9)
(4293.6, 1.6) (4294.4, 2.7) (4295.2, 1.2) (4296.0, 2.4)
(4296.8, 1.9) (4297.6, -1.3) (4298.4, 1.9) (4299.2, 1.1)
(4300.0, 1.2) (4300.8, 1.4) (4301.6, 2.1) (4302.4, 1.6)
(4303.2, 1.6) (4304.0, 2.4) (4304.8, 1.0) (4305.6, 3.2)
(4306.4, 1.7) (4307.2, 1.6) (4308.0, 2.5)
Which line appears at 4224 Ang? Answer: [O II] 3727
